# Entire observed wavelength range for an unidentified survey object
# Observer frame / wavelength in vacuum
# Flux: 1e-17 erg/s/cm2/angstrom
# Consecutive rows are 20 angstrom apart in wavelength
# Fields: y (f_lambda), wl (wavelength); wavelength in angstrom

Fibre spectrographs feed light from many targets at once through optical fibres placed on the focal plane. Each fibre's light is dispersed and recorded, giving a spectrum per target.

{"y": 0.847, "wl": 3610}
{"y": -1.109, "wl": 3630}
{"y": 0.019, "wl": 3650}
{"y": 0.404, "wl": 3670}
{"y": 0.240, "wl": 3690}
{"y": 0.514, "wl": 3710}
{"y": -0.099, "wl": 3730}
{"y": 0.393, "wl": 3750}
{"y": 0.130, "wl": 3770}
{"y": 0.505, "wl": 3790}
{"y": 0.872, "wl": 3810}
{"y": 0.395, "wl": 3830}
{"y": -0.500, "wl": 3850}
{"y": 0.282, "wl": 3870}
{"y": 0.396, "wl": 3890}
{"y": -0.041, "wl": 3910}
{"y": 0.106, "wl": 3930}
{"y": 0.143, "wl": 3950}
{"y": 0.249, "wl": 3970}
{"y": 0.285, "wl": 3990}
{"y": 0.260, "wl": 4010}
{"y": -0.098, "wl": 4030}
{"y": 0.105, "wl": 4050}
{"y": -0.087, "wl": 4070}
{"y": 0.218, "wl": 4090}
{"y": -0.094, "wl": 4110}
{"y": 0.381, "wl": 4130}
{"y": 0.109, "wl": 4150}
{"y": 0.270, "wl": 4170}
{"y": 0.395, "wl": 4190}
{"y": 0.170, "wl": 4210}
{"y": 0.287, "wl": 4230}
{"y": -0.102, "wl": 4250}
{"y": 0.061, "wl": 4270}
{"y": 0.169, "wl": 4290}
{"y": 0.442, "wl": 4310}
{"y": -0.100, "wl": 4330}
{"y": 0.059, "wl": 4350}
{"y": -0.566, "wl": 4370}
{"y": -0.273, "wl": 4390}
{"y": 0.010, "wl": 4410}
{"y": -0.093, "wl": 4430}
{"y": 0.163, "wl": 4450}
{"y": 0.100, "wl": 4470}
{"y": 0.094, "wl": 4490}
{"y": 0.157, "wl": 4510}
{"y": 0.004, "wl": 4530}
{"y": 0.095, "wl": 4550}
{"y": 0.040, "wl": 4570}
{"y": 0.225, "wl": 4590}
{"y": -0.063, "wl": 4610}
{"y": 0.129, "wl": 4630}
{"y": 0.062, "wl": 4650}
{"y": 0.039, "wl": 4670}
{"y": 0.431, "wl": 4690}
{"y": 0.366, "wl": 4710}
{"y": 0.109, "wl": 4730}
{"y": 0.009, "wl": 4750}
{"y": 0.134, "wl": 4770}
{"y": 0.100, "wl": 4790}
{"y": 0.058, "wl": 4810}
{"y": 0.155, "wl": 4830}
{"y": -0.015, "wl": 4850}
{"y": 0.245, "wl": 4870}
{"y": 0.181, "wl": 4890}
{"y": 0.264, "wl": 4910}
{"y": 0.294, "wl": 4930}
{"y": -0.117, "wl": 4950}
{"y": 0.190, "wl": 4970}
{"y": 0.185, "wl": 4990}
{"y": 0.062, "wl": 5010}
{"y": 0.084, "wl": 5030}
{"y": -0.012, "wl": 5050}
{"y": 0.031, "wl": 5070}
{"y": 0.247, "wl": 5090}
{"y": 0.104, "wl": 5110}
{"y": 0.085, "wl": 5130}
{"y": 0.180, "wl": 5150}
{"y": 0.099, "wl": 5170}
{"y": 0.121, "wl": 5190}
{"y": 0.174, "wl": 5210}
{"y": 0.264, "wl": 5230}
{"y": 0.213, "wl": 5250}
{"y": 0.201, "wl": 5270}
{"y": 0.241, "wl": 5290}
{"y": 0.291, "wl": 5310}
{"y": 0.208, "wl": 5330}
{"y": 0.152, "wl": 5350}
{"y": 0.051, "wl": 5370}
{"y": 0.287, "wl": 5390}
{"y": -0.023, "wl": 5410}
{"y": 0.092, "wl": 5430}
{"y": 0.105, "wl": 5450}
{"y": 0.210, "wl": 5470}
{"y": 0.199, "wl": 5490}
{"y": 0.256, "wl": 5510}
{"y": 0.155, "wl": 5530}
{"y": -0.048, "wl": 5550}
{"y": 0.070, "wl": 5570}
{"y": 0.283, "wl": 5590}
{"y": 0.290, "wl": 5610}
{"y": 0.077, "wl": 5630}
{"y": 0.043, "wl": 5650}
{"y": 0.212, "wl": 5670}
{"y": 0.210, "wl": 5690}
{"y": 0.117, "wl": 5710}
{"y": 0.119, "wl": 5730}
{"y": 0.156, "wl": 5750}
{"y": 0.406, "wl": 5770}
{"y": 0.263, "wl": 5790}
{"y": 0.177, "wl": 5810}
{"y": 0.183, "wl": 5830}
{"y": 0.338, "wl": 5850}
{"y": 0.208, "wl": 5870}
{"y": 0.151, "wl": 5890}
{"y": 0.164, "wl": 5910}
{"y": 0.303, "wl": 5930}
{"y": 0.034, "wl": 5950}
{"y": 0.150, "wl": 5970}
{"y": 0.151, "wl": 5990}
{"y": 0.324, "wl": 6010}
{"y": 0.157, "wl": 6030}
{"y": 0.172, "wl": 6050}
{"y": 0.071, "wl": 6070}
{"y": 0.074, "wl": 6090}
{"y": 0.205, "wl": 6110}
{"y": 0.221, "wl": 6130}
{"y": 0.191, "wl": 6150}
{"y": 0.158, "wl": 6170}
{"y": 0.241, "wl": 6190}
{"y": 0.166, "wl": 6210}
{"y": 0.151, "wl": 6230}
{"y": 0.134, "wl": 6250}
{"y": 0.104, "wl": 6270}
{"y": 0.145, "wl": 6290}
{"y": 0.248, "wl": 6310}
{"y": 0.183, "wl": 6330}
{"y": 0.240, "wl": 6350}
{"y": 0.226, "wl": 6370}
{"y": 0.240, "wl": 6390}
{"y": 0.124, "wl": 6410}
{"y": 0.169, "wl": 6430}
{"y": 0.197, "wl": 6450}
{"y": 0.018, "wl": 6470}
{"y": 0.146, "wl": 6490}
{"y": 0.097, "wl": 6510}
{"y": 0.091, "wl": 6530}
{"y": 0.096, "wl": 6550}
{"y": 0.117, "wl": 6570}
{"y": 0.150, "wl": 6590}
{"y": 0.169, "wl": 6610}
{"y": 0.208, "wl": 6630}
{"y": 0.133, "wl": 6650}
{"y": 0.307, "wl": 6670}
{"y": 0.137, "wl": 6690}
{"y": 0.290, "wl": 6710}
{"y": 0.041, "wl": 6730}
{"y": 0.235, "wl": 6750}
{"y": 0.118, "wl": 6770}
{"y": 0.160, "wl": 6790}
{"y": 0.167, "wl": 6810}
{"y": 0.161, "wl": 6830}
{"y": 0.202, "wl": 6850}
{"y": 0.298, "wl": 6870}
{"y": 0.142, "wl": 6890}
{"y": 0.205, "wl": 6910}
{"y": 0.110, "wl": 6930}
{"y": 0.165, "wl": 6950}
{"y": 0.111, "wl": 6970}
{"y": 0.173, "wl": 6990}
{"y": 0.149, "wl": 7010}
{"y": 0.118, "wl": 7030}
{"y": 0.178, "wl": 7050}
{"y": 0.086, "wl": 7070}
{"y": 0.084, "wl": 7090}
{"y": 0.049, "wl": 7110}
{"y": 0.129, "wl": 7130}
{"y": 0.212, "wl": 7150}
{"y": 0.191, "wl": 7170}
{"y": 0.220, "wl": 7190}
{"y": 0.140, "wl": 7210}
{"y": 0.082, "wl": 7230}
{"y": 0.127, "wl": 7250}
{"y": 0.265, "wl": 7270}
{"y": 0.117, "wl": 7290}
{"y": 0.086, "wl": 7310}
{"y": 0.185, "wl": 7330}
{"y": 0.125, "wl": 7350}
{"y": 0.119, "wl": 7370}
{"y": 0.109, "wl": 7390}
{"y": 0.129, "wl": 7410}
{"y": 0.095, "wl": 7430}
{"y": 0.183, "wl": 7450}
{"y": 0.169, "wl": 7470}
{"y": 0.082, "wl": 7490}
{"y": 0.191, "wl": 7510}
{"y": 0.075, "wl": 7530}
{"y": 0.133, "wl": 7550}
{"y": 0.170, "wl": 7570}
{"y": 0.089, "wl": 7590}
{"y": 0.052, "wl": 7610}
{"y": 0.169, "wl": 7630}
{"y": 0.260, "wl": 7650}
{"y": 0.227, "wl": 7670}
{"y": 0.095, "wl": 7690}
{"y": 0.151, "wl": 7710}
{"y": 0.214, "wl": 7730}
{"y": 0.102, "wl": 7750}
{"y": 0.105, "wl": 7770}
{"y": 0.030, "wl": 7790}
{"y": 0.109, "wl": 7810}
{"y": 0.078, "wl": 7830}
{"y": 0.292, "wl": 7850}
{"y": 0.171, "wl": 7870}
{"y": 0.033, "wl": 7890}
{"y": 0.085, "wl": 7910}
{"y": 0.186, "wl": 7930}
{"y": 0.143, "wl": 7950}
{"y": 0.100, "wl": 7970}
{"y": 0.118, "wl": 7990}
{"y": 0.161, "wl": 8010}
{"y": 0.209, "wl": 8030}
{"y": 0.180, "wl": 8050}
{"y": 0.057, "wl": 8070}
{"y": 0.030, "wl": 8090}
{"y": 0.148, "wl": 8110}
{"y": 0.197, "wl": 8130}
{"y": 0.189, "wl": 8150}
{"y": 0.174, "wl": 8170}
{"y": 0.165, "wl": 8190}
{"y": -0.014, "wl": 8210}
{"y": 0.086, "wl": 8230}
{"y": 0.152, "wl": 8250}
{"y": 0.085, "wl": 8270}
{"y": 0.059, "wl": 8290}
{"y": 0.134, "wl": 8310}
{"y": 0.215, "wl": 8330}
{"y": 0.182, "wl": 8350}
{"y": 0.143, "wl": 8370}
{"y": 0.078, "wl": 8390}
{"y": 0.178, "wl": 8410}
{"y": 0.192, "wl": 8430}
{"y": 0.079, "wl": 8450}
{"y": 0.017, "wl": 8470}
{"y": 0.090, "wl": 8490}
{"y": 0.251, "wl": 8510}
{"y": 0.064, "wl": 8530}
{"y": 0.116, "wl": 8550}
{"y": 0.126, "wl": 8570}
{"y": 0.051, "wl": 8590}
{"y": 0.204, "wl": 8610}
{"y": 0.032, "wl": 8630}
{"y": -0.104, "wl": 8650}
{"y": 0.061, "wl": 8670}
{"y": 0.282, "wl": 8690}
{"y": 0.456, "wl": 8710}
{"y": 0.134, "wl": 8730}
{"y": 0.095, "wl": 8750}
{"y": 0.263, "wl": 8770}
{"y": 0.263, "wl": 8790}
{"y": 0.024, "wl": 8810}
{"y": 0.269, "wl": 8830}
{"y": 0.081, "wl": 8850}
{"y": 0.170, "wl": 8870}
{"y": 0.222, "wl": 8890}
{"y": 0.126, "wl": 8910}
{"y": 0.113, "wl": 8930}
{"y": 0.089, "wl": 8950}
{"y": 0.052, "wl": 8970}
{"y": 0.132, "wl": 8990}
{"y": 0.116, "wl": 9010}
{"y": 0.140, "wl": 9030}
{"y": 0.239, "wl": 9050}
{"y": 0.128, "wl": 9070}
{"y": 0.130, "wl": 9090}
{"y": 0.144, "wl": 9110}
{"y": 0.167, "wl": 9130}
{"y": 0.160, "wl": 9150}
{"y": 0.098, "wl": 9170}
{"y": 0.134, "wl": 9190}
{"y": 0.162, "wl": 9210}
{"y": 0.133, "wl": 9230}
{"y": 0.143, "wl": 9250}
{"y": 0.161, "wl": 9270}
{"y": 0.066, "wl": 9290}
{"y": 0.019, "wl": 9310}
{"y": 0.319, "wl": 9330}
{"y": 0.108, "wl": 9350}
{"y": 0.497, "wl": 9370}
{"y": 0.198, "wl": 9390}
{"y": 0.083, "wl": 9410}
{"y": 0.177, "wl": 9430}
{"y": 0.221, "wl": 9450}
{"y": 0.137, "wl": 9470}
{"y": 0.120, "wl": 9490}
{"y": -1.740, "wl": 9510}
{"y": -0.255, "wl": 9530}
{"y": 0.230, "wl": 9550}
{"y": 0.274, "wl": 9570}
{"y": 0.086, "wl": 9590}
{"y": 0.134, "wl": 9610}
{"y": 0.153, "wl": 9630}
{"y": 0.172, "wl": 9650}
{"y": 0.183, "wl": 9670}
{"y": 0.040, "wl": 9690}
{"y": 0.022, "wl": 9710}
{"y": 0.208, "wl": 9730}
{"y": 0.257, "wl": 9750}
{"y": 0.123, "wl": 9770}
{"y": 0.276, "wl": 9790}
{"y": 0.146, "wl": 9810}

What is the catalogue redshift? 1.334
